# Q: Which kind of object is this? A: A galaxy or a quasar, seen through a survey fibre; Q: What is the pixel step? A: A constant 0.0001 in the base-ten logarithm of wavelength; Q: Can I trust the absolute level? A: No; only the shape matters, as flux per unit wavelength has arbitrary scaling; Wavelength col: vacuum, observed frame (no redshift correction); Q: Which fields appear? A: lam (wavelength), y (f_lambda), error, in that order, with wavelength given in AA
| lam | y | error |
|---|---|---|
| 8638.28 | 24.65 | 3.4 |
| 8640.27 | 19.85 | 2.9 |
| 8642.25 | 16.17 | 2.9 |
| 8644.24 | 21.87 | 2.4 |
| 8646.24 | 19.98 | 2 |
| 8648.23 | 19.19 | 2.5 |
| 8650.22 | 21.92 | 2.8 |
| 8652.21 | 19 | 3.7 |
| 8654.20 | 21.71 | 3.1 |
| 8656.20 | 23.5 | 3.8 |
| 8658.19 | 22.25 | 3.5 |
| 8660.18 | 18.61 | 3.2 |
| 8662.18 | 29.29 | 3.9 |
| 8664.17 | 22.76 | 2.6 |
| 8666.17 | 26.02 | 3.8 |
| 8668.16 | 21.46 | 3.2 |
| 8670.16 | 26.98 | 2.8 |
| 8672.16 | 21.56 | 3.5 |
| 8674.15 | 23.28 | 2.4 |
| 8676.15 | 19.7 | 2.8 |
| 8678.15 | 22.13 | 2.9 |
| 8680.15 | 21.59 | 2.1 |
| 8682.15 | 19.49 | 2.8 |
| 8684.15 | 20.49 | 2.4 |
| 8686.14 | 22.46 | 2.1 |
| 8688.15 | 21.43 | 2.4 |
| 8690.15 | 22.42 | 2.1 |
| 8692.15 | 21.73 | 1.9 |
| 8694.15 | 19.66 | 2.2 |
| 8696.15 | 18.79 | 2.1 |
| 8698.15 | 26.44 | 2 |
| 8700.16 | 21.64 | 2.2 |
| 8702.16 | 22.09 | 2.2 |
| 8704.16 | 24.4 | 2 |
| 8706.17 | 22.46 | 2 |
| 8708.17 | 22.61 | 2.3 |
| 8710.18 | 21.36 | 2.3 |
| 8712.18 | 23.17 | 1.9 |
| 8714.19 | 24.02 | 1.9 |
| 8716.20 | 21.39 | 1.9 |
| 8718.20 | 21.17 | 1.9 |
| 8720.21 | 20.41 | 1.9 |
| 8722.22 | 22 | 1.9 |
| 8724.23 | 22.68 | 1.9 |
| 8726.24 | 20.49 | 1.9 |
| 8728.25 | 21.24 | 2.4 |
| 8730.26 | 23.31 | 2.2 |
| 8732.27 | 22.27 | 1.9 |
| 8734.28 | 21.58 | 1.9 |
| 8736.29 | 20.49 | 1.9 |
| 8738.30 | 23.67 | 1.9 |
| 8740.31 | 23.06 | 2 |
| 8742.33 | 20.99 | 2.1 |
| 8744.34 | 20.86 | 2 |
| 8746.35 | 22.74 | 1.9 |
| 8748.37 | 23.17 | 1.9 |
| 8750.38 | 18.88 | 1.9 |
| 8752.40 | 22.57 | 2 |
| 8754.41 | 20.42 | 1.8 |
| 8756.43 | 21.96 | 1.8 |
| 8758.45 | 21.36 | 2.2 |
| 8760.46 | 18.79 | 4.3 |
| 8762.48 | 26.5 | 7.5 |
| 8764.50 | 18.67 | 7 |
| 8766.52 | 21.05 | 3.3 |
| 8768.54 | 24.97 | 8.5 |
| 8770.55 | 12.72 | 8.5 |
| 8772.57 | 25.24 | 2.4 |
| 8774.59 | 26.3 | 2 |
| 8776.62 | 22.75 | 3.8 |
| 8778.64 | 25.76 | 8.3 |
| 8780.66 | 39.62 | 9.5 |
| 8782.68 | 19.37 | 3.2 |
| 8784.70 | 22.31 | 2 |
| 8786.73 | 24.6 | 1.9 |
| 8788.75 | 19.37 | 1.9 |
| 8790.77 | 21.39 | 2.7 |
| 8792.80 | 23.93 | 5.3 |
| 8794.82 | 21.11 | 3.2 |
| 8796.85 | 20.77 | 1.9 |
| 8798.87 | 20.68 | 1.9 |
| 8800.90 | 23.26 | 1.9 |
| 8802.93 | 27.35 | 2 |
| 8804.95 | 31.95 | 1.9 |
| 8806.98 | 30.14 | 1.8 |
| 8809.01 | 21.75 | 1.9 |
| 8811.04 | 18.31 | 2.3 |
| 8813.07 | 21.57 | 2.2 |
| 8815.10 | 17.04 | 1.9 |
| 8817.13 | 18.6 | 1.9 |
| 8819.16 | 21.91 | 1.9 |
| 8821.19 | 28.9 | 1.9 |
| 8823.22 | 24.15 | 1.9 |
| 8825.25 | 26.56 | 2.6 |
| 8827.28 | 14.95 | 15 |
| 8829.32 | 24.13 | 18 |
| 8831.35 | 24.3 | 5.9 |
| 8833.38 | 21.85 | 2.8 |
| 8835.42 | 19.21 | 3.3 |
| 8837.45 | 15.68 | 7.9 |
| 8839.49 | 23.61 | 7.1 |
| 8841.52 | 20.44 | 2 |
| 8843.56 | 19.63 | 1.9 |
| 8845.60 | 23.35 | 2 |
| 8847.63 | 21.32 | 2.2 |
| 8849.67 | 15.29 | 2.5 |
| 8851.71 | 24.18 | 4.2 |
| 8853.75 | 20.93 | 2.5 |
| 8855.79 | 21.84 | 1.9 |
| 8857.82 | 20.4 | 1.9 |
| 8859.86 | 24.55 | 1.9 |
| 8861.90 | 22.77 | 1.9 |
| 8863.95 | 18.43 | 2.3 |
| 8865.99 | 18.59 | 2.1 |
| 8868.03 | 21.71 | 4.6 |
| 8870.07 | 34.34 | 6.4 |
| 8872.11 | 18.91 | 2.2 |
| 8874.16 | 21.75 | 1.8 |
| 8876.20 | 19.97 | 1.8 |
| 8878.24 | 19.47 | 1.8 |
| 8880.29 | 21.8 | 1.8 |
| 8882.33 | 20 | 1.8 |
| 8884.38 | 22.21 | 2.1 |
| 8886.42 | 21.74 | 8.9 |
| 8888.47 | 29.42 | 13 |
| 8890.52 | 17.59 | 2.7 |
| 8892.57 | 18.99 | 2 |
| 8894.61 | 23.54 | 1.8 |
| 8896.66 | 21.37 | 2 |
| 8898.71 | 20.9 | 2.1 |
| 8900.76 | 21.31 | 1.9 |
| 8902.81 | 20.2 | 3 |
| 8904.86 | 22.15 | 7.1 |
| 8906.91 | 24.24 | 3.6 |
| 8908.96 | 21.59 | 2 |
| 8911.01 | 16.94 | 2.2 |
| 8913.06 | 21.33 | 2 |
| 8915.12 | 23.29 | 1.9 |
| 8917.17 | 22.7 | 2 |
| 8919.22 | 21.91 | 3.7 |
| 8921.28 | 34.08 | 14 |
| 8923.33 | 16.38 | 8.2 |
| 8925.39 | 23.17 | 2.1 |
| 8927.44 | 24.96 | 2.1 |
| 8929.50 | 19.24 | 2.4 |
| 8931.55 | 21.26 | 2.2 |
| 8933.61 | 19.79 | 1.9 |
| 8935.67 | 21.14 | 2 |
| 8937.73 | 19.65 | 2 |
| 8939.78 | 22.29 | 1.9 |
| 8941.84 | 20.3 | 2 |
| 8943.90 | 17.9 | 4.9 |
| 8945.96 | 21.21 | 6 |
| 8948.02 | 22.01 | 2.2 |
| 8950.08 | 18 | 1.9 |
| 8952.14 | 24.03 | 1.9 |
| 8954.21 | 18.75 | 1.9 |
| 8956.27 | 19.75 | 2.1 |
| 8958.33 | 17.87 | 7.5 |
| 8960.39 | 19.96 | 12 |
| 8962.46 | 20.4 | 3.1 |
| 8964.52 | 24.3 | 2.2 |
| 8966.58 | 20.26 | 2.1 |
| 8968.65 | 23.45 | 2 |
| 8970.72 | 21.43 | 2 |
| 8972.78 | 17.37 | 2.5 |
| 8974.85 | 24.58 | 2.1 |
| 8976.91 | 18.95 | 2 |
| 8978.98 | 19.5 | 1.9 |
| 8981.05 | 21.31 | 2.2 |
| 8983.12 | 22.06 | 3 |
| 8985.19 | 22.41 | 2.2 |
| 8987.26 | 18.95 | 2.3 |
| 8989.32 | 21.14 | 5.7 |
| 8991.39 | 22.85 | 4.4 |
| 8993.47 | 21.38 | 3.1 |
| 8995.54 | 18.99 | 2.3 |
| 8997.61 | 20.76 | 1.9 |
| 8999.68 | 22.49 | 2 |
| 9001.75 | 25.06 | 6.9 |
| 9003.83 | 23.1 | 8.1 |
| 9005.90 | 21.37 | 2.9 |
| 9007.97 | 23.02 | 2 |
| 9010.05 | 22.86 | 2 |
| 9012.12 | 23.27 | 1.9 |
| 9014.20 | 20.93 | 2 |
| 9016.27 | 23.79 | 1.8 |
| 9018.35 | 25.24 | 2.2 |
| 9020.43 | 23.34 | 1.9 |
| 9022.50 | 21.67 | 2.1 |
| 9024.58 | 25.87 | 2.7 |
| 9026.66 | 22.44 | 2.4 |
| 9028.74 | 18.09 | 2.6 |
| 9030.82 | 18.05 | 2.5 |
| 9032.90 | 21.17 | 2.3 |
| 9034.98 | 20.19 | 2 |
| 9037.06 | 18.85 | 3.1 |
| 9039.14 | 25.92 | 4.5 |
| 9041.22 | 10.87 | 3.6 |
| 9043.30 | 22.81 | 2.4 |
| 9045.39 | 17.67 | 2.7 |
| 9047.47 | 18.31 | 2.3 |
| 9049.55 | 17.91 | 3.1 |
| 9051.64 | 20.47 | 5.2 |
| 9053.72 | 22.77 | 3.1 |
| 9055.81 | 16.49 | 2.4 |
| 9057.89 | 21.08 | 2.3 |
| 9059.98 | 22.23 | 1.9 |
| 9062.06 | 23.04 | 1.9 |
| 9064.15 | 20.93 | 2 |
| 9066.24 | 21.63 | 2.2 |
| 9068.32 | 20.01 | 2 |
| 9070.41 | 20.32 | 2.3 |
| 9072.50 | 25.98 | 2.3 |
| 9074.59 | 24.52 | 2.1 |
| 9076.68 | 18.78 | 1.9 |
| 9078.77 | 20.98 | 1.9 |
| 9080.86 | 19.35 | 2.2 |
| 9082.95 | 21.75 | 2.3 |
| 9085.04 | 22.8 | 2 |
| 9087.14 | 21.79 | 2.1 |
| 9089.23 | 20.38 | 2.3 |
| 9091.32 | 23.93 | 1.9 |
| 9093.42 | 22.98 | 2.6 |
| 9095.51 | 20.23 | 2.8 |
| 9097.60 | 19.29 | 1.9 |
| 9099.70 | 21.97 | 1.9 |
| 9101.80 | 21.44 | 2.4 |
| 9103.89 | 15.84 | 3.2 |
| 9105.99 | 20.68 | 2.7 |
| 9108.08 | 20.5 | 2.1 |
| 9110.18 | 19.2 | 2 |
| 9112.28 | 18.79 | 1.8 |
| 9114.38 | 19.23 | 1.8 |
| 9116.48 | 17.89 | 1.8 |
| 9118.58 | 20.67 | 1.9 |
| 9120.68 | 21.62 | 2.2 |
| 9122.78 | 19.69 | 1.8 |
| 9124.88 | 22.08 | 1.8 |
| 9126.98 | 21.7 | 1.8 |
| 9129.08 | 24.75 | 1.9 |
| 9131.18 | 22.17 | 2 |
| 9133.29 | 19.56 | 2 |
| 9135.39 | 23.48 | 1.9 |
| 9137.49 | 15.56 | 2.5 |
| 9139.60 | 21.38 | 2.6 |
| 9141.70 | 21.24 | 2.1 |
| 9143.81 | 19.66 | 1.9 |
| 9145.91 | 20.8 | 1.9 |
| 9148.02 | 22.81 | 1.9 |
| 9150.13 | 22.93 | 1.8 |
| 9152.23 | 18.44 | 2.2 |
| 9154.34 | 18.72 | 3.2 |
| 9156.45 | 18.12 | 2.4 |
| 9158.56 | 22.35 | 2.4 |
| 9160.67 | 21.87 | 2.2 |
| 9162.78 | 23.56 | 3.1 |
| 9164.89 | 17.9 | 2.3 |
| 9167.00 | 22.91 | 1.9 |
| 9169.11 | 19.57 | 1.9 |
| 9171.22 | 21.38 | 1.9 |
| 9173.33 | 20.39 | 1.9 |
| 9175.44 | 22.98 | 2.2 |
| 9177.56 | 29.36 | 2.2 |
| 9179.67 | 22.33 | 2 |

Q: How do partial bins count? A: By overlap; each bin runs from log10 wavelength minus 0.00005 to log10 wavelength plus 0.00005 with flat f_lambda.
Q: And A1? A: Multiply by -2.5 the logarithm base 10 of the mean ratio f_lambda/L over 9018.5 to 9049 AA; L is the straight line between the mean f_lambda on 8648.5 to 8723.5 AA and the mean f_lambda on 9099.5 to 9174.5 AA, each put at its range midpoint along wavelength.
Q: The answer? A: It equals 0.02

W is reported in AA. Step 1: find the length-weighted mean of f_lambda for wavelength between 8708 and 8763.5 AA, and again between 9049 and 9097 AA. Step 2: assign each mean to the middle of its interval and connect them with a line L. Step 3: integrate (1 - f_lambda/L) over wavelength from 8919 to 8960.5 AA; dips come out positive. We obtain 0.8 AA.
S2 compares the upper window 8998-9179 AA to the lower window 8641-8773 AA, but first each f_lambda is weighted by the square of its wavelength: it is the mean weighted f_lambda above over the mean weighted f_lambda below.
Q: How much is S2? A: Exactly 1.06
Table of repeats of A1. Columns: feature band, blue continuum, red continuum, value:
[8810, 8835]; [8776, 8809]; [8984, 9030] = 0.116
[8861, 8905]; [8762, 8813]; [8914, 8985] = 0.026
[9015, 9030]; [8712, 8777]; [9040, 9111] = -0.102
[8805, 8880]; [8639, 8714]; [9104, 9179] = -0.013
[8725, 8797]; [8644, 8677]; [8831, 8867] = -0.041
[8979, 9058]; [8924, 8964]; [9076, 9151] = -0.024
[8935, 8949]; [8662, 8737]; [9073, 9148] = 0.039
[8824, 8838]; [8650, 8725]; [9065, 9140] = 0.029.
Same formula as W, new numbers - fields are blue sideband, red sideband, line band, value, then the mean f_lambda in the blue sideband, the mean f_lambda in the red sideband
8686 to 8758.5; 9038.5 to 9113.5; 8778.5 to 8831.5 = -4.4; 21.9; 20.6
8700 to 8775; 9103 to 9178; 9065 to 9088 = -0.7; 21.9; 20.8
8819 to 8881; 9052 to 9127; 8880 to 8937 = -0.9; 21.8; 20.9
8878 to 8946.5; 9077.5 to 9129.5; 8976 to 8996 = 0.4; 21.6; 20.7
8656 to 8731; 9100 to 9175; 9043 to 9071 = 0.7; 22.3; 20.6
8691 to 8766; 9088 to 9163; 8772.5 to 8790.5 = -2.6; 21.9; 20.7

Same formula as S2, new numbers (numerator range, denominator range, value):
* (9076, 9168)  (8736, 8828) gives 0.98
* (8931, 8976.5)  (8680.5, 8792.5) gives 0.98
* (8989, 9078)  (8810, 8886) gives 1.04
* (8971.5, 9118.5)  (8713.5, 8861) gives 1.00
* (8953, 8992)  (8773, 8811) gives 0.89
